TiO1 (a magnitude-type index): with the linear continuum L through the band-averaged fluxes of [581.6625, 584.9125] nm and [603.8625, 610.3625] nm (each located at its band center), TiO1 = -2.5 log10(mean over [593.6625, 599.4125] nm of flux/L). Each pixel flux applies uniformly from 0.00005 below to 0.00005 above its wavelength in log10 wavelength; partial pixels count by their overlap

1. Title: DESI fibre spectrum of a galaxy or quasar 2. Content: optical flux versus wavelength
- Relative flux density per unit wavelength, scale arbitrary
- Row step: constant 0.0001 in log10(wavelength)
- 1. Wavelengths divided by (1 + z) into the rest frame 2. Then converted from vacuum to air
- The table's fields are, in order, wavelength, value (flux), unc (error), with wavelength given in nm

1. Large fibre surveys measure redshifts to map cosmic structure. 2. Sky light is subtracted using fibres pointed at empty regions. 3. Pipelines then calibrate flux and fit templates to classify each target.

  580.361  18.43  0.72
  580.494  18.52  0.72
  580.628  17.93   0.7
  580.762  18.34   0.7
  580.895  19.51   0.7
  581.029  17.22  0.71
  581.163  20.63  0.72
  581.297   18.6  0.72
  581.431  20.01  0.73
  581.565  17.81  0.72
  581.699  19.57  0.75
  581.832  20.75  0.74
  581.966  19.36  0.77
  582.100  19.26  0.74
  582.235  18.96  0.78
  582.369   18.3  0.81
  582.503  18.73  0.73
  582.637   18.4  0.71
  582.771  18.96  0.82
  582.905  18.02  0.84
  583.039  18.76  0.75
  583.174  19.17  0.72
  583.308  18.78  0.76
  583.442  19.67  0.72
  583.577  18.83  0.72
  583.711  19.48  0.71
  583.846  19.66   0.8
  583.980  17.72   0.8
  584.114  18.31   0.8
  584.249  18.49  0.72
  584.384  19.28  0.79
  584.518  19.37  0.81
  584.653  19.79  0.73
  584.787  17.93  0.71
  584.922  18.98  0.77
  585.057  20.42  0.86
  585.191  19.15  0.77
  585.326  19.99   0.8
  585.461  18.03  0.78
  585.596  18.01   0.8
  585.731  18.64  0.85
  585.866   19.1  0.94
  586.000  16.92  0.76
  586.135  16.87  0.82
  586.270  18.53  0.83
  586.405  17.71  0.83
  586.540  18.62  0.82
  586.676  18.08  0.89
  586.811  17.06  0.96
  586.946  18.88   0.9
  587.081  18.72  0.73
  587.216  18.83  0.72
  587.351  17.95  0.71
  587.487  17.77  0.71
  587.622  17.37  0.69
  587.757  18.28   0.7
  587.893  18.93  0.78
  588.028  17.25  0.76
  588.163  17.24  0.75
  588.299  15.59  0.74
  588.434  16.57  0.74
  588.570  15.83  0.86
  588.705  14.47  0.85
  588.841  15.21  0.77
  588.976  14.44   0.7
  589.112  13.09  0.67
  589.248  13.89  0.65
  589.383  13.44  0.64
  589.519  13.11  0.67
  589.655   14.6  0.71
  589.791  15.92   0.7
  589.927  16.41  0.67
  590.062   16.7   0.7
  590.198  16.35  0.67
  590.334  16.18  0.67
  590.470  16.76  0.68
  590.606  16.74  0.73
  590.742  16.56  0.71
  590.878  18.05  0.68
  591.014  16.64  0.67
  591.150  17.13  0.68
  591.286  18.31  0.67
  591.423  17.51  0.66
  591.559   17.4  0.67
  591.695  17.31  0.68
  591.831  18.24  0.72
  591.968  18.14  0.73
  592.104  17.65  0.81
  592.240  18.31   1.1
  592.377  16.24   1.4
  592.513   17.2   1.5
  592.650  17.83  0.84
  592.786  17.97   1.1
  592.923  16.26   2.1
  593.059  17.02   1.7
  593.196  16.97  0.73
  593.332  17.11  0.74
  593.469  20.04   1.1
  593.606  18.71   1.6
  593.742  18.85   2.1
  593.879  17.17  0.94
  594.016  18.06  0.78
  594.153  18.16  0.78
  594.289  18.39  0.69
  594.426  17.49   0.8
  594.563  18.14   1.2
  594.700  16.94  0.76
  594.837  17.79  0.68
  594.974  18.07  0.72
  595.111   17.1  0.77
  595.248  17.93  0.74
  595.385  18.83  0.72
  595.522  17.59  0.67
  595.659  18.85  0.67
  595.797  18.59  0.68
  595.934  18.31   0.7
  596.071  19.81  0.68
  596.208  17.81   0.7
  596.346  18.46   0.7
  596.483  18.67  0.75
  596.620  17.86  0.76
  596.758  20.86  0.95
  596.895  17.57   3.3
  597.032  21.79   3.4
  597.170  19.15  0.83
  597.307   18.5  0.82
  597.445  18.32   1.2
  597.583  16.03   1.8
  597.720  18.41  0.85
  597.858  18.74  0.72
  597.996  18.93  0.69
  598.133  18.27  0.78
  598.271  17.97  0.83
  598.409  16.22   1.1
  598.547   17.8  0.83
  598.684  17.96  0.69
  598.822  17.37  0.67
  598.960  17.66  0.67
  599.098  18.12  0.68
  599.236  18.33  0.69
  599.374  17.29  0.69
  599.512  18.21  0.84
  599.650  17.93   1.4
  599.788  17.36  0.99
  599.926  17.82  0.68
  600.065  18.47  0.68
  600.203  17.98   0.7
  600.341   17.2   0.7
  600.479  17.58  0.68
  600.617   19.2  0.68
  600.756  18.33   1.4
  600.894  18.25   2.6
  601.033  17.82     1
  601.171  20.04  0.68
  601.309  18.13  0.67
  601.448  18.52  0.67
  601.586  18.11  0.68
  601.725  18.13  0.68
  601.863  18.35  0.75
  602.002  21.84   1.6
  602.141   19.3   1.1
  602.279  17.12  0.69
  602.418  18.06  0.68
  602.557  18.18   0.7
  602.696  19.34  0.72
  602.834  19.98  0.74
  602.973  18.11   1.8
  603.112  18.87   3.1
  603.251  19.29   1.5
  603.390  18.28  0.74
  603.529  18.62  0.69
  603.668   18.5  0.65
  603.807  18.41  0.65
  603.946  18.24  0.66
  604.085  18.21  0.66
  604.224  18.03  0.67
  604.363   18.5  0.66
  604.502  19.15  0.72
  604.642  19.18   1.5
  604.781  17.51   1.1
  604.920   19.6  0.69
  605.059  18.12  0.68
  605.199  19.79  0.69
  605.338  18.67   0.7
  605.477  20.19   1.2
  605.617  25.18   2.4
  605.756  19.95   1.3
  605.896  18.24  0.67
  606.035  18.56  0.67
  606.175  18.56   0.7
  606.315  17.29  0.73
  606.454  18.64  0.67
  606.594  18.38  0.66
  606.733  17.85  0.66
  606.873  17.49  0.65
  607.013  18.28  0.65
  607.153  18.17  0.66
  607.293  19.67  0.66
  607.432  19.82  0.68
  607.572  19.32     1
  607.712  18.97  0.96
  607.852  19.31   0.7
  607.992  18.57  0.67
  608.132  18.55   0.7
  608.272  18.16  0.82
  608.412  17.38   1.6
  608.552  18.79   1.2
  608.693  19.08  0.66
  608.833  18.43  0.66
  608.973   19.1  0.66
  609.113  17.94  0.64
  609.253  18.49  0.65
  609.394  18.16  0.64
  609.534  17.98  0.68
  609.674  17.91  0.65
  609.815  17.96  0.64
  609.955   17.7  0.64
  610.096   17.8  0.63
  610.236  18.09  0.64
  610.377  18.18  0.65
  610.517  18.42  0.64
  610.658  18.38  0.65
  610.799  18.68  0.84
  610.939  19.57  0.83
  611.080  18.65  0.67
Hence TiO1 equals 0.04 mag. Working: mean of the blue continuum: 19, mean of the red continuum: 18.7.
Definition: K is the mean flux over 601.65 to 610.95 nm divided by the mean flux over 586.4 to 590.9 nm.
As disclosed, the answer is 1.1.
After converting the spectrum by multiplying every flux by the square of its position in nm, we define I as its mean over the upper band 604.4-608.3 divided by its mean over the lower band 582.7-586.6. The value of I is 1.1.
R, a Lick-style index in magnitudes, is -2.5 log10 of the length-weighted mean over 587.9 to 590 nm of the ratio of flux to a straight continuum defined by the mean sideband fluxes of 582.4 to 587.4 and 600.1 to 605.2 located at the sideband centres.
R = 0.22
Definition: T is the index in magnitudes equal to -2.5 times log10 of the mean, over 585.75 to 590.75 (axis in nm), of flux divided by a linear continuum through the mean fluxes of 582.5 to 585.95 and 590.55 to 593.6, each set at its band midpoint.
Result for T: 0.10 mag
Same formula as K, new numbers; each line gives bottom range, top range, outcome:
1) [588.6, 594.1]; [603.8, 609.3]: 1.13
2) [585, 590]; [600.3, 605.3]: 1.09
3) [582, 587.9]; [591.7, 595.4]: 0.96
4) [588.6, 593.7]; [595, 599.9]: 1.10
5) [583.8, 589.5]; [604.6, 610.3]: 1.06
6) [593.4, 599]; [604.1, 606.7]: 1.04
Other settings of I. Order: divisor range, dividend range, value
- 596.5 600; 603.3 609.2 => 1.06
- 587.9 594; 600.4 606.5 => 1.18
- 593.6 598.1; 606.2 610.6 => 1.04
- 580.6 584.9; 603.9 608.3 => 1.08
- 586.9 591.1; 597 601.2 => 1.14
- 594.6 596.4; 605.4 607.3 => 1.09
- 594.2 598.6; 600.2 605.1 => 1.04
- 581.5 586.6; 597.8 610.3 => 1.05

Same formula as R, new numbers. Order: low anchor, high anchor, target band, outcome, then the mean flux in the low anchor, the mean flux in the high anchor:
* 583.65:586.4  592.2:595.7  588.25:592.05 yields 0.13 mag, 18.7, 17.8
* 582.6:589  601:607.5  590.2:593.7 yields 0.06 mag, 18.1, 18.8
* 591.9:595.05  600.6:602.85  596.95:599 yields 0.00 mag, 17.8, 18.7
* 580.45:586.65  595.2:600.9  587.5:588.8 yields 0.11 mag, 18.8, 18.2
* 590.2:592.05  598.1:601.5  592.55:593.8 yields -0.02 mag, 17.3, 18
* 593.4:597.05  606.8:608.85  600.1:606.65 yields -0.01 mag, 18.4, 18.7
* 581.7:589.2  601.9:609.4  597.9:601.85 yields 0.03 mag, 18.2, 18.8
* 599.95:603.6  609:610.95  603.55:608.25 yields -0.03 mag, 18.6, 18.2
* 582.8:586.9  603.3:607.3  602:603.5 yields 0.00 mag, 18.6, 18.8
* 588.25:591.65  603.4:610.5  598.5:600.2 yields -0.03 mag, 15.9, 18.6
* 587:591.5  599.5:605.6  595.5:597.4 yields -0.07 mag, 16.4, 18.6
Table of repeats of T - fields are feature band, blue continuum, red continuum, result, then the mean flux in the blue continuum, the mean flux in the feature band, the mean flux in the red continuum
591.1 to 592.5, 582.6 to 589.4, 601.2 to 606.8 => 0.04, 17.9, 17.6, 18.8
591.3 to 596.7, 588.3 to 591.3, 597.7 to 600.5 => -0.08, 15.7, 17.9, 17.9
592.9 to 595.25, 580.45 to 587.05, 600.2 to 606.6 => 0.06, 18.8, 17.8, 18.8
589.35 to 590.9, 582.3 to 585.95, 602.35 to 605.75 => 0.19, 18.9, 15.9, 19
